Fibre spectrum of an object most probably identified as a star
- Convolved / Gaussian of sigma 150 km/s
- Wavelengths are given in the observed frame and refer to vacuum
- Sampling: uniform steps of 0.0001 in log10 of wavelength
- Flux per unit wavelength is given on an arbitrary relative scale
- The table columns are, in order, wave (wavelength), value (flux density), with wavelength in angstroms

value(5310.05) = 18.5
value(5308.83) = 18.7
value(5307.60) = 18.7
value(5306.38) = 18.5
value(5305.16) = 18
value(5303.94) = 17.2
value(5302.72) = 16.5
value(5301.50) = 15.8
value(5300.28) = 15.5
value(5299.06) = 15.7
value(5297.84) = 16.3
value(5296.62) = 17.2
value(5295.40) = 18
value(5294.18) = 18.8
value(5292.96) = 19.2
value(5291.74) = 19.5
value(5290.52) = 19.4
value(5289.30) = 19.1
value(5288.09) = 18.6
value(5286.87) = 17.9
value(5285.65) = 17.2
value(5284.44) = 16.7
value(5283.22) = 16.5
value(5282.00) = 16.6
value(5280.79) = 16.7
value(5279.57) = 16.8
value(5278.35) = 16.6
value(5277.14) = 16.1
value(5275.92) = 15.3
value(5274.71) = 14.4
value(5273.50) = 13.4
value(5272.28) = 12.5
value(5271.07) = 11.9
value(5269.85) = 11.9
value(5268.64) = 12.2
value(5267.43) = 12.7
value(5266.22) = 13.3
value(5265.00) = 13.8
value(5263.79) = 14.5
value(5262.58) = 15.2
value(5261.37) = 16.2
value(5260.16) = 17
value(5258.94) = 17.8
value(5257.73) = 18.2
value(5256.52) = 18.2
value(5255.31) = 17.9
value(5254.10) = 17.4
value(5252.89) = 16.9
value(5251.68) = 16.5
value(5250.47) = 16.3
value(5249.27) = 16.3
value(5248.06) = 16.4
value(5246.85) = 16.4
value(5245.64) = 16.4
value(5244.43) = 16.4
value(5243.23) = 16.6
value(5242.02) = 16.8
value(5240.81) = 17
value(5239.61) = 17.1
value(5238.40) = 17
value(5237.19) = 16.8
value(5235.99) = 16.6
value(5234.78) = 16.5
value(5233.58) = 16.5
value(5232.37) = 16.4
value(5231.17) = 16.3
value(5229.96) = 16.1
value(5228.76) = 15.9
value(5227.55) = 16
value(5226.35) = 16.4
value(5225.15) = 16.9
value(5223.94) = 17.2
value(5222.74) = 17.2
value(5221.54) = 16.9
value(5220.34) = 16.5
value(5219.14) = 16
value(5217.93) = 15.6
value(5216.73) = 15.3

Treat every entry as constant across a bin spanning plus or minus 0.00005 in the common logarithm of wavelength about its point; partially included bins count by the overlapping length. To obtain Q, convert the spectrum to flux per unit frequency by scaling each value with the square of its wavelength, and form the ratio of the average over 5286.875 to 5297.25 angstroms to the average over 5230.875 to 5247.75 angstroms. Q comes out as 1.1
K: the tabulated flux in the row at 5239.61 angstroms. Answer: 17.1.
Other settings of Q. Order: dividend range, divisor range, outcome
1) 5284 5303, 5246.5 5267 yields 1.09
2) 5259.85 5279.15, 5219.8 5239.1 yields 0.87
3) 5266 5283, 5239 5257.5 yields 0.86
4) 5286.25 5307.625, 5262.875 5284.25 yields 1.24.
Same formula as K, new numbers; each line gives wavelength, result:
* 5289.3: 19.1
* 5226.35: 16.4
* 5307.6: 18.7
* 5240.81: 17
